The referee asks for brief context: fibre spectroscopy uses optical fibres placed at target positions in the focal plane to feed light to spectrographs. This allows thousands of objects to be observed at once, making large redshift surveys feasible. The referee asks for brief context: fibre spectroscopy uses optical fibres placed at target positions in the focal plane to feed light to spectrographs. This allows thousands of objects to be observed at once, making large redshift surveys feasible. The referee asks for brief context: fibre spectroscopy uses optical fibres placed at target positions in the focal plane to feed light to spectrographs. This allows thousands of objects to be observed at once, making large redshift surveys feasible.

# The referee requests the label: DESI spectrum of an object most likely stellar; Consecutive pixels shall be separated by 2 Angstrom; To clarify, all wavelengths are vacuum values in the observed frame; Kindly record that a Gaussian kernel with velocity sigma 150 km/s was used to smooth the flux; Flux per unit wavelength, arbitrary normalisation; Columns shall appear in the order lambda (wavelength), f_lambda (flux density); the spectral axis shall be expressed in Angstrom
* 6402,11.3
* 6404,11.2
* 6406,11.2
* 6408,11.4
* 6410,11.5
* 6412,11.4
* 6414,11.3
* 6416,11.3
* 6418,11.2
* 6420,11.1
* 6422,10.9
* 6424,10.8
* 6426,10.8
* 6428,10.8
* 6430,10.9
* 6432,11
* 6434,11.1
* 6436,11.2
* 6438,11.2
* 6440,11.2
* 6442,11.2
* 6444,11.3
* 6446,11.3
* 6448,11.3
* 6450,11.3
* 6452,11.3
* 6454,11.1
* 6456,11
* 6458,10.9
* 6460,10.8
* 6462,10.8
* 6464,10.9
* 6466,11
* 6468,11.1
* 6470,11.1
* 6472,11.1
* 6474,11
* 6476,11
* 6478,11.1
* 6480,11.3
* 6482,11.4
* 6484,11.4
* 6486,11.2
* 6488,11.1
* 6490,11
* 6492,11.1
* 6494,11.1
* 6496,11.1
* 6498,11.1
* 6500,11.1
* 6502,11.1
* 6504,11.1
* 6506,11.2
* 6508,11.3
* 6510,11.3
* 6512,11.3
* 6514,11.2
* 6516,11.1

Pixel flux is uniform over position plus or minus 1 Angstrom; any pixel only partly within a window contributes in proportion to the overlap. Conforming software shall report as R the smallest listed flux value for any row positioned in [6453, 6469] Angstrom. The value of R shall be 10.8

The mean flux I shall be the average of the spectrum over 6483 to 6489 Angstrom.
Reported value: 11.2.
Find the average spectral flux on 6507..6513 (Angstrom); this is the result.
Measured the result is 11.3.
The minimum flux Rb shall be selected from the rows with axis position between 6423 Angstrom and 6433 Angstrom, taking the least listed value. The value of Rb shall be 10.8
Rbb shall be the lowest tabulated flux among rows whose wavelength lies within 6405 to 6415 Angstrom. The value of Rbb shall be 11.2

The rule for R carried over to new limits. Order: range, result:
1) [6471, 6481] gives 11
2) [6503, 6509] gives 11.1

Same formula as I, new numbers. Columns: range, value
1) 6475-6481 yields 11.1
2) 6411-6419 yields 11.3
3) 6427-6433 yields 10.9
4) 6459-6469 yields 10.9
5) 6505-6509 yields 11.2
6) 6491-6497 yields 11.1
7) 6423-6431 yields 10.8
